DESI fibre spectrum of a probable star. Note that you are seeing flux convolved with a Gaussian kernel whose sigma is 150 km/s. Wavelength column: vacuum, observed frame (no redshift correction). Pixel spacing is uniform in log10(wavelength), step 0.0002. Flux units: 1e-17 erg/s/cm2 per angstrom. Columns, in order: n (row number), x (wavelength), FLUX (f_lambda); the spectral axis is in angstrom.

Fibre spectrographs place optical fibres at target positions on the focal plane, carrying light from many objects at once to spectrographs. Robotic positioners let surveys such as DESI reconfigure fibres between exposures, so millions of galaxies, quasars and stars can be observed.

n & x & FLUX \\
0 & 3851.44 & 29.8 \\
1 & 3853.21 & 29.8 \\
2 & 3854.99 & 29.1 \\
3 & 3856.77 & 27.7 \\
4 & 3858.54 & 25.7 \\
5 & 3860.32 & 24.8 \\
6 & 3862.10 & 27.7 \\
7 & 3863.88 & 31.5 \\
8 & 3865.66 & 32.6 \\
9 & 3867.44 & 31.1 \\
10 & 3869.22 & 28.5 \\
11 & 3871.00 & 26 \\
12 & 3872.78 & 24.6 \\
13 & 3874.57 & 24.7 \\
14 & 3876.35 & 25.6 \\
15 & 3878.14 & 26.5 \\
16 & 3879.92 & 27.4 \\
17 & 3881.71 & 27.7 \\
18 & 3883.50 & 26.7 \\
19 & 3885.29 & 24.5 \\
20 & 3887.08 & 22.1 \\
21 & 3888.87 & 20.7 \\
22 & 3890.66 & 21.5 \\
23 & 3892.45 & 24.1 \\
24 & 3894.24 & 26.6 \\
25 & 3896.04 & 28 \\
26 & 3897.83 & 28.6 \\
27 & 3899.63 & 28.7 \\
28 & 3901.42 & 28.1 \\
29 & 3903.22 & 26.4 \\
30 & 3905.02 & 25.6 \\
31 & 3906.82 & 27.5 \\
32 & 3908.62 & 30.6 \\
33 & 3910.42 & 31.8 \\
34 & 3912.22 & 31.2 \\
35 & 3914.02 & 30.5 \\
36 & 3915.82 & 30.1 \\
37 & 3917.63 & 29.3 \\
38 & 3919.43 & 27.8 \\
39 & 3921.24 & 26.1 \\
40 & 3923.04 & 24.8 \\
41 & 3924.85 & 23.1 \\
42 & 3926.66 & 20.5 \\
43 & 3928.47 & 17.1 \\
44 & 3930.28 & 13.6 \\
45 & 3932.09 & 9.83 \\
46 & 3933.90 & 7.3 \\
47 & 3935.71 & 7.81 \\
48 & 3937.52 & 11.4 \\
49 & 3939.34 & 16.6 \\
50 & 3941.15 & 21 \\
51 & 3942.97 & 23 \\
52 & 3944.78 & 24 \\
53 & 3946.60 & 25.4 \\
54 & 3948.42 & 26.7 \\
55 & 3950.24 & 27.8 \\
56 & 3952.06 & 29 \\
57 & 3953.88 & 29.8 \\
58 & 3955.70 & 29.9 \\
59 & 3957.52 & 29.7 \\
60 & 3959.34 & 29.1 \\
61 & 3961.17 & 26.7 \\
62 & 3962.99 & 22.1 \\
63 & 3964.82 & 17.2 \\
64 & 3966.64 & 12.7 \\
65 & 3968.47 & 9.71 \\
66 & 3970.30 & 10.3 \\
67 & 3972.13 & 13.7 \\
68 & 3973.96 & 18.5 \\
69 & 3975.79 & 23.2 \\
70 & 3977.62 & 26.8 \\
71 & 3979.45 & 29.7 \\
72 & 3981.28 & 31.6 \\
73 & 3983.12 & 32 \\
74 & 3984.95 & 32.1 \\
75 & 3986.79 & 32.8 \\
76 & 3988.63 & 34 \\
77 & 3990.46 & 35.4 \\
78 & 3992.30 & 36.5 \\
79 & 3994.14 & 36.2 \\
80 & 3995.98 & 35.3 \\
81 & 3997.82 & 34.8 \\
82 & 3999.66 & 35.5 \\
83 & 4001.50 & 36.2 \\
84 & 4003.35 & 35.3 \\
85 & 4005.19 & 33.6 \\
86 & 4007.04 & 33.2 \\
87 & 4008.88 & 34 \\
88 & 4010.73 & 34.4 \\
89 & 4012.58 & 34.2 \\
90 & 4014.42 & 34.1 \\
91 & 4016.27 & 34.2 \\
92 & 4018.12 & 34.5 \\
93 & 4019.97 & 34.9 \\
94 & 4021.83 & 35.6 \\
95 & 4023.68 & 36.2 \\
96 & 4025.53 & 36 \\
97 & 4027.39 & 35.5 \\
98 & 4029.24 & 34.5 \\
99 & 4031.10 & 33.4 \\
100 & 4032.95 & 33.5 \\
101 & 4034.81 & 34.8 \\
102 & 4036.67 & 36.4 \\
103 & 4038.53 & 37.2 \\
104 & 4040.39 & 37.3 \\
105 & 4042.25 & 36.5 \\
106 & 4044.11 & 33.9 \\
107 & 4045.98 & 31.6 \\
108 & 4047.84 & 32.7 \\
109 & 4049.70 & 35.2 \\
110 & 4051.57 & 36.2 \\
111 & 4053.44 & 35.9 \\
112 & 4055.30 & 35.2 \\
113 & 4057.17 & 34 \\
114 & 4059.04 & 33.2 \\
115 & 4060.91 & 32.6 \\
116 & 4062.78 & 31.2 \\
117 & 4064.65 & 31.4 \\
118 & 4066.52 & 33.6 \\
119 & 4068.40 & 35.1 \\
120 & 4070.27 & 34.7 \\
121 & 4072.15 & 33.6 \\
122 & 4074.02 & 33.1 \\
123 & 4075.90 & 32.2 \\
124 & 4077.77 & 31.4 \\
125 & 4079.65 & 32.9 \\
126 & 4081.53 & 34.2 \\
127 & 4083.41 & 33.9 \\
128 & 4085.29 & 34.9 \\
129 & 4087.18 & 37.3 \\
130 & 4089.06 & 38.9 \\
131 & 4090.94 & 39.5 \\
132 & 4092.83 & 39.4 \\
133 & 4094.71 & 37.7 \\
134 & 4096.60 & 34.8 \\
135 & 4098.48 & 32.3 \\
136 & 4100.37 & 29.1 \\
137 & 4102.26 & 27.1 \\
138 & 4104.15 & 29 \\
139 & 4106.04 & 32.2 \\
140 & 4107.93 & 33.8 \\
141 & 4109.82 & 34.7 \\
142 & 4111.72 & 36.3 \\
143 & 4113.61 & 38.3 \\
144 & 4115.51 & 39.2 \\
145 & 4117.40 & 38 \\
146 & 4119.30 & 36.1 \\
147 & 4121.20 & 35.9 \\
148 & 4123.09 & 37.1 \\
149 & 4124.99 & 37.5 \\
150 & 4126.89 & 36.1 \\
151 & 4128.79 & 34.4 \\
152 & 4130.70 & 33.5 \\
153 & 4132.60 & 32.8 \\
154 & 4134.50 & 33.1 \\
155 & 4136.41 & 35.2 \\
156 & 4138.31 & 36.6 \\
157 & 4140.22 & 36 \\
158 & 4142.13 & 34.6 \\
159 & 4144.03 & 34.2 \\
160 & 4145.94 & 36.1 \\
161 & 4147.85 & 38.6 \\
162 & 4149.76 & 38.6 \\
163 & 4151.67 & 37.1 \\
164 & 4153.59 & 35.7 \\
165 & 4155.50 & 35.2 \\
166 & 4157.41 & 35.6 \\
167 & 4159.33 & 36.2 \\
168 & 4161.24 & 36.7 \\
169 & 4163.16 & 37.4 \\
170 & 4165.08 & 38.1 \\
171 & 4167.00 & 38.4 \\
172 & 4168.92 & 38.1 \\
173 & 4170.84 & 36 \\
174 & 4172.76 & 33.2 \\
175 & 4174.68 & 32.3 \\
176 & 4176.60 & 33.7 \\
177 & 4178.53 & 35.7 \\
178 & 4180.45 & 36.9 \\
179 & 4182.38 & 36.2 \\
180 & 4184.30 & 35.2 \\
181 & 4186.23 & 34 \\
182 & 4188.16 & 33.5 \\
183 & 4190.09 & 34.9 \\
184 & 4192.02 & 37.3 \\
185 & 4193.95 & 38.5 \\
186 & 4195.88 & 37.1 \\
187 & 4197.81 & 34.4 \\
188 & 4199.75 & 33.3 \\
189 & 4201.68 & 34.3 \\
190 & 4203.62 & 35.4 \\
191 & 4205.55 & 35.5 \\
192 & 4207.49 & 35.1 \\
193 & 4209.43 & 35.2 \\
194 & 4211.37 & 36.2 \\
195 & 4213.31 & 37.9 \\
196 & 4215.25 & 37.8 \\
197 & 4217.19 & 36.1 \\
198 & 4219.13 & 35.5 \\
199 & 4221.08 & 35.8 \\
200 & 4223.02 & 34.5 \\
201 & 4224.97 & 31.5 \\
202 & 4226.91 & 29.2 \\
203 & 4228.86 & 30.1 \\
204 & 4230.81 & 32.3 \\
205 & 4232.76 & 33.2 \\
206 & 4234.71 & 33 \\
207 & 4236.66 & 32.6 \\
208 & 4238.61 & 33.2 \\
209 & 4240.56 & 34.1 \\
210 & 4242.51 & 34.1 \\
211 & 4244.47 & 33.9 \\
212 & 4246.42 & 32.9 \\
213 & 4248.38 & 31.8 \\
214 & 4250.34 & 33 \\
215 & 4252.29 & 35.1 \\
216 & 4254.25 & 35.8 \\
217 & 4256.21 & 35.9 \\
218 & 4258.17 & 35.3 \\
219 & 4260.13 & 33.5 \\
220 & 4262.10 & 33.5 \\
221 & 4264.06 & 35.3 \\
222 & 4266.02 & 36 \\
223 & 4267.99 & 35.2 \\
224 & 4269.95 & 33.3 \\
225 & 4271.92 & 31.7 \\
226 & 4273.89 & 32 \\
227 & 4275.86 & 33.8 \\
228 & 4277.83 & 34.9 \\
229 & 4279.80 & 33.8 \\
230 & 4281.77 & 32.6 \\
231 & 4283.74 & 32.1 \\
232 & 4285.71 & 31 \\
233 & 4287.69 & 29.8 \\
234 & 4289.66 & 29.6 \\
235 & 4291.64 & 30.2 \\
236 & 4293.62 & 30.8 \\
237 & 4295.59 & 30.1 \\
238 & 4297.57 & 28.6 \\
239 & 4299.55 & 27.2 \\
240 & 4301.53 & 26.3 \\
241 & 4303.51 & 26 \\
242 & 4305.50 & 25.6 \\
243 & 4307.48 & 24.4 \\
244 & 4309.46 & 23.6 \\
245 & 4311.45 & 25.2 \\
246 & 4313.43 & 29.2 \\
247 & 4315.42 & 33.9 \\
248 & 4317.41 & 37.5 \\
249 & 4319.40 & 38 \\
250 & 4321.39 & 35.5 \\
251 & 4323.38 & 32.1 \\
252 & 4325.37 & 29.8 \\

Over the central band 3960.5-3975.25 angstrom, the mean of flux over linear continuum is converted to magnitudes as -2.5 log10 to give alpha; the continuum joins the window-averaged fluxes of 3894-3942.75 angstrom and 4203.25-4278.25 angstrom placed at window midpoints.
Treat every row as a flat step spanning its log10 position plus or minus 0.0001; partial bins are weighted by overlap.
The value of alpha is 0.456 mag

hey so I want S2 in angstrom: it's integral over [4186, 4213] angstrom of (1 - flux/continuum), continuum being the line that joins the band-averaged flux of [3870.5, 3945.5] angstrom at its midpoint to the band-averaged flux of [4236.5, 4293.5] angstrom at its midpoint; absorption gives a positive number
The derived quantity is -3.3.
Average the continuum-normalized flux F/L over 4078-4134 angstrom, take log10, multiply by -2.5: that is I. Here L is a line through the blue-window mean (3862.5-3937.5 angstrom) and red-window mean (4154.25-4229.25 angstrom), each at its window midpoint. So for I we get -0.09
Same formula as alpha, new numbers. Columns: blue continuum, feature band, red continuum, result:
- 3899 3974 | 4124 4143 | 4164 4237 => -0.10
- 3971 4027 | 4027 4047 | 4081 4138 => -0.05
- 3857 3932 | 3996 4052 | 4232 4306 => -0.23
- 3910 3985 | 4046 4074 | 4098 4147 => -0.12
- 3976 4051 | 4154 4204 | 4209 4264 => -0.05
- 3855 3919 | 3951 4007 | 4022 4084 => 0.12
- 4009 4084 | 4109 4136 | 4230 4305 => -0.07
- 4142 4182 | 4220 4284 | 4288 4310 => -0.10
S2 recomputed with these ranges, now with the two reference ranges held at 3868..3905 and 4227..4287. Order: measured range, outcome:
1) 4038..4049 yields -2.2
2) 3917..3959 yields 7.9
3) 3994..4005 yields -2.8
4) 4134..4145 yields -1.4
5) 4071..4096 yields -4.5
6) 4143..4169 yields -4.5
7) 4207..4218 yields -1.3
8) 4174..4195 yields -2.2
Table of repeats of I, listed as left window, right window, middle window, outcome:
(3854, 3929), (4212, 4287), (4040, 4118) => -0.13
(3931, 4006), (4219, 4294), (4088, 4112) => -0.18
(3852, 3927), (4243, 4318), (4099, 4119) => -0.14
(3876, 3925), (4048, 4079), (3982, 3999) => -0.12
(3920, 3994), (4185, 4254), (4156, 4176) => -0.13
